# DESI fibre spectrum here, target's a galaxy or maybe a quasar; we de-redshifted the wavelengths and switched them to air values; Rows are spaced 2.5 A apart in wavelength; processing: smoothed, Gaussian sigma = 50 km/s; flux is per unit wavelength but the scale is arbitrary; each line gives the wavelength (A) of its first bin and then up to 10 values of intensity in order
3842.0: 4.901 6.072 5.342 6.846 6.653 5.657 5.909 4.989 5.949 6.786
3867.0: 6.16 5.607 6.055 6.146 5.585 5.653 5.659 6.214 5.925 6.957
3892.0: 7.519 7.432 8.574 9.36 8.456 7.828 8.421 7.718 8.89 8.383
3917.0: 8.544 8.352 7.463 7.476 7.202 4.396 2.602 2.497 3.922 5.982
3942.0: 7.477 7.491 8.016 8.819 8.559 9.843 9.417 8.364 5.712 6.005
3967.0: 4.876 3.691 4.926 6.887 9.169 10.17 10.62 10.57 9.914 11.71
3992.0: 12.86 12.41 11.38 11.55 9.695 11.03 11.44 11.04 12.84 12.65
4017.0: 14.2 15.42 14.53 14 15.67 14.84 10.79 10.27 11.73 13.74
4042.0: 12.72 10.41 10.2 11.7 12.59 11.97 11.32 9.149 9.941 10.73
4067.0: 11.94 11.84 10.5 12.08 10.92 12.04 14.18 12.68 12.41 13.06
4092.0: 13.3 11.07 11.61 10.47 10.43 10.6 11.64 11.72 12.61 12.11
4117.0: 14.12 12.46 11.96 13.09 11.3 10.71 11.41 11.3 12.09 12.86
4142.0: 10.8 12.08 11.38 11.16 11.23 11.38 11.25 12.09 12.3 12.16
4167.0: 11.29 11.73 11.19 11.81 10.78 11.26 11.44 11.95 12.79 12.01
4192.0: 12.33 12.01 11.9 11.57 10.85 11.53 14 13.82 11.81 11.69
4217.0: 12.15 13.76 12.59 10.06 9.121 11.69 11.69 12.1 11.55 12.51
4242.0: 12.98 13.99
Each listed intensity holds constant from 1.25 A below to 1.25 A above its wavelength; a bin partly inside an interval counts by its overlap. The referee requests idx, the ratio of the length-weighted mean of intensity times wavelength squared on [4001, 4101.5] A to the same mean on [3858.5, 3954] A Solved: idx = 1.89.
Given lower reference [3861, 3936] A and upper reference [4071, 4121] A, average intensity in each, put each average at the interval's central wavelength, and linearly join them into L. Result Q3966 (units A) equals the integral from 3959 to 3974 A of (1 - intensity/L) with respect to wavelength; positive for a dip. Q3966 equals 5.3 A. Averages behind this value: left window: 6.79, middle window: 5.52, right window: 12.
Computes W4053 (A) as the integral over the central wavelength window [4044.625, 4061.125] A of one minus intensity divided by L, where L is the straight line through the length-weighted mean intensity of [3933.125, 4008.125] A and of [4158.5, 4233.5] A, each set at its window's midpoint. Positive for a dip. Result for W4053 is -2.3 A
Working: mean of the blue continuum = 8.49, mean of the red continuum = 11.8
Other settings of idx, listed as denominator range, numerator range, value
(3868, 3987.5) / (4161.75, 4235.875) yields 1.88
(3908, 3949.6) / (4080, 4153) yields 1.95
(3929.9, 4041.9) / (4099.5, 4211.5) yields 1.31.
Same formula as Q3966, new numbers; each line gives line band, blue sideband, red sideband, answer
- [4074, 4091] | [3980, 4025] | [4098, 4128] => -0.8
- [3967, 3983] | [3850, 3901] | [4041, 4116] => 3.0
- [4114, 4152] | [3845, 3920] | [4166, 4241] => -4.1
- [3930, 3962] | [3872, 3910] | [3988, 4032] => 9.8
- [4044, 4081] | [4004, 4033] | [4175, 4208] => 4.9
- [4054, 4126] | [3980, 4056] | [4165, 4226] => 1.5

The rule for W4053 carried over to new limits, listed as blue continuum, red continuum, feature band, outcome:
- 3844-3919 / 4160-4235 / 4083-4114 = -4.7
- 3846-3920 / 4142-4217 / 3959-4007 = -2.7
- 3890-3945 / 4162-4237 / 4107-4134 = -4.1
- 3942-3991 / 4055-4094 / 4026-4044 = -3.9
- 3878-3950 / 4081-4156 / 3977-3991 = -3.0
